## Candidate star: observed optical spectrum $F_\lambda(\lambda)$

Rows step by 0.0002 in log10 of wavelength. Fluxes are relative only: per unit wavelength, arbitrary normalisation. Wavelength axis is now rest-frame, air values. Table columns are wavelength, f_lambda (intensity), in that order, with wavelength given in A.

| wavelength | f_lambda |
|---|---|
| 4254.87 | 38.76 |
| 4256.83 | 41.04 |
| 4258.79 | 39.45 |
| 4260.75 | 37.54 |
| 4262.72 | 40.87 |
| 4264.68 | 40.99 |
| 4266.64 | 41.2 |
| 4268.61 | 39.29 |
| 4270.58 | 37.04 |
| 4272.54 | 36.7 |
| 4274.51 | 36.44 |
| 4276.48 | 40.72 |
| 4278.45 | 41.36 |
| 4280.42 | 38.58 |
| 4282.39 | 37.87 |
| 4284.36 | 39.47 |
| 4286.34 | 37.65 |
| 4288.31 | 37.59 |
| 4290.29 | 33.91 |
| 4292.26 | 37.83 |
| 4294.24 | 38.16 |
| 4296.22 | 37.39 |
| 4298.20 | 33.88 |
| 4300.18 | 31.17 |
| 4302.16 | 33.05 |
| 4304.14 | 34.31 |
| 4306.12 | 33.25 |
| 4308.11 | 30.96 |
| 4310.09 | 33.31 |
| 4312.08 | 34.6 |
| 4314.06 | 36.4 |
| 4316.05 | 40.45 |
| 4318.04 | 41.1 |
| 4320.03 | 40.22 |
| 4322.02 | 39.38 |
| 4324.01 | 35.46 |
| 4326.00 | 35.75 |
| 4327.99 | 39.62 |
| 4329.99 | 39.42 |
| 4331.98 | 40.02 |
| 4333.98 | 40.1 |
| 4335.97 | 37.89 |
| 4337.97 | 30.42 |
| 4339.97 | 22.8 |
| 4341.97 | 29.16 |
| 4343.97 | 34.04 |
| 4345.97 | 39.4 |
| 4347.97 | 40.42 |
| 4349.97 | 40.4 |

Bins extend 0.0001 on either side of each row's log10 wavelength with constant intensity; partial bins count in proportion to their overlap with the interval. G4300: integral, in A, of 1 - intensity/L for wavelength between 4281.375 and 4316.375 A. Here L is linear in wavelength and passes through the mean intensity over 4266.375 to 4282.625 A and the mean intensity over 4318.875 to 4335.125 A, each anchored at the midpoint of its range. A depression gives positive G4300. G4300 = 2.91 A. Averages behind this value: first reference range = 38.7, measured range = 35.5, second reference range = 38.8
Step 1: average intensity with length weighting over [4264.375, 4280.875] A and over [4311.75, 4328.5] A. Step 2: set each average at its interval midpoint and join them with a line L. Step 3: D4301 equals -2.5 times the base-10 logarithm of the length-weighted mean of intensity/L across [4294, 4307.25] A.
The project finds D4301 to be 0.13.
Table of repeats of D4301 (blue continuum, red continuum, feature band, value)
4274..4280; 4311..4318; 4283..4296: 0.04 mag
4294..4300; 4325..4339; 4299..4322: 0.03 mag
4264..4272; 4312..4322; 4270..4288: 0.02 mag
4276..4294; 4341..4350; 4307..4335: -0.01 mag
